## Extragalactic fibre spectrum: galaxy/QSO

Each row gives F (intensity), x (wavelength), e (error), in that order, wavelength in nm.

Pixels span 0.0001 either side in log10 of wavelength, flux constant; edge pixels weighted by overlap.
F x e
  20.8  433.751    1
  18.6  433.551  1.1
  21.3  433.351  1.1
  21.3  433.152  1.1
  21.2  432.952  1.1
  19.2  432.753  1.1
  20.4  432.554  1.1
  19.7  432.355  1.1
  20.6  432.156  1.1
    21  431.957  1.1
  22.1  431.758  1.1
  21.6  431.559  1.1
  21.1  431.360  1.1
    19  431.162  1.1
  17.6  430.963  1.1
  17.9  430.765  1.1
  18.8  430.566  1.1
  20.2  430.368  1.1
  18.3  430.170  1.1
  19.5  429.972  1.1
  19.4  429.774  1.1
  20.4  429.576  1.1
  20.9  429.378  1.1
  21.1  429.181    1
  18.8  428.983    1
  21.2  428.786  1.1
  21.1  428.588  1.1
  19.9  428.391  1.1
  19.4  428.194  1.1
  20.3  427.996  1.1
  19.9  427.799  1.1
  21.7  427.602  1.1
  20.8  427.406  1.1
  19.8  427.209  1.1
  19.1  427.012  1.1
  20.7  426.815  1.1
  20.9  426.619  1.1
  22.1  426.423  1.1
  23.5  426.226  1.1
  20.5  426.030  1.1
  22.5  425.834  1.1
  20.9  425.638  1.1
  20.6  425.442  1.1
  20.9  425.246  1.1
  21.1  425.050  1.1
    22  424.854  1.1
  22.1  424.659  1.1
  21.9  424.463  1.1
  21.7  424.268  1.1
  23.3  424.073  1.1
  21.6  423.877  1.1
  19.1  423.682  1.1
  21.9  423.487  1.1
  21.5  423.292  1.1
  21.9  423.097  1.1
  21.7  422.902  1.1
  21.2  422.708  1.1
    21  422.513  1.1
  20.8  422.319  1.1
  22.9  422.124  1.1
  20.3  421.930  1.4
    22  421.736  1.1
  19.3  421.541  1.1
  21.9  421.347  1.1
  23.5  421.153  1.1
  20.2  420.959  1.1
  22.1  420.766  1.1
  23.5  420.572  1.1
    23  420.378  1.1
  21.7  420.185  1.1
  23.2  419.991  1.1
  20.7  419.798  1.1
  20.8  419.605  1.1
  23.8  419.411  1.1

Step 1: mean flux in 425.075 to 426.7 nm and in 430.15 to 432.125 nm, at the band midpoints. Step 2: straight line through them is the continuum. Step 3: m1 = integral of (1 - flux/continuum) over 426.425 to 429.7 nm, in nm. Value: 0.06 nm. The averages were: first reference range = 21.5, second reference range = 19.8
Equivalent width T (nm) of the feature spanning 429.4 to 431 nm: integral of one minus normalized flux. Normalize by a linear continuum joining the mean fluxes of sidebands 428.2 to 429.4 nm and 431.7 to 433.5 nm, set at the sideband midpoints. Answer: 0.10 nm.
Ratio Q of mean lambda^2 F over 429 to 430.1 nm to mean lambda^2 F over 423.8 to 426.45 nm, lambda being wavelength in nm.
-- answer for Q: 0.94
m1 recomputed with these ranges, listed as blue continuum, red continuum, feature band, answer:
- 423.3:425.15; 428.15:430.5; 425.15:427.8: -0.015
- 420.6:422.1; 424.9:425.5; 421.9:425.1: -0.055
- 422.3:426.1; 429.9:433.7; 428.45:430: 0.011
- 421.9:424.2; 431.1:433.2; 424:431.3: 0.190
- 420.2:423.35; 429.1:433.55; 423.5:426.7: -0.066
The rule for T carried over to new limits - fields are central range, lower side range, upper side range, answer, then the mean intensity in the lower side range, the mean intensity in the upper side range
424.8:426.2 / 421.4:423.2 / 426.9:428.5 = -0.05 nm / 21.2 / 20.1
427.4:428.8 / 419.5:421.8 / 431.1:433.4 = 0.04 nm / 21.8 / 20.7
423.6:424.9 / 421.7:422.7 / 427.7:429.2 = -0.05 nm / 21.3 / 20.2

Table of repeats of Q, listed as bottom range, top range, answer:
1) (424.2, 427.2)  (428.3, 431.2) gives 0.94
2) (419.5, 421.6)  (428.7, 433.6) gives 0.96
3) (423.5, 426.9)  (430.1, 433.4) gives 0.96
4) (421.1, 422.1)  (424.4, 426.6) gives 1.03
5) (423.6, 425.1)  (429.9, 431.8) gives 0.93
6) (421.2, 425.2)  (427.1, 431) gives 0.95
